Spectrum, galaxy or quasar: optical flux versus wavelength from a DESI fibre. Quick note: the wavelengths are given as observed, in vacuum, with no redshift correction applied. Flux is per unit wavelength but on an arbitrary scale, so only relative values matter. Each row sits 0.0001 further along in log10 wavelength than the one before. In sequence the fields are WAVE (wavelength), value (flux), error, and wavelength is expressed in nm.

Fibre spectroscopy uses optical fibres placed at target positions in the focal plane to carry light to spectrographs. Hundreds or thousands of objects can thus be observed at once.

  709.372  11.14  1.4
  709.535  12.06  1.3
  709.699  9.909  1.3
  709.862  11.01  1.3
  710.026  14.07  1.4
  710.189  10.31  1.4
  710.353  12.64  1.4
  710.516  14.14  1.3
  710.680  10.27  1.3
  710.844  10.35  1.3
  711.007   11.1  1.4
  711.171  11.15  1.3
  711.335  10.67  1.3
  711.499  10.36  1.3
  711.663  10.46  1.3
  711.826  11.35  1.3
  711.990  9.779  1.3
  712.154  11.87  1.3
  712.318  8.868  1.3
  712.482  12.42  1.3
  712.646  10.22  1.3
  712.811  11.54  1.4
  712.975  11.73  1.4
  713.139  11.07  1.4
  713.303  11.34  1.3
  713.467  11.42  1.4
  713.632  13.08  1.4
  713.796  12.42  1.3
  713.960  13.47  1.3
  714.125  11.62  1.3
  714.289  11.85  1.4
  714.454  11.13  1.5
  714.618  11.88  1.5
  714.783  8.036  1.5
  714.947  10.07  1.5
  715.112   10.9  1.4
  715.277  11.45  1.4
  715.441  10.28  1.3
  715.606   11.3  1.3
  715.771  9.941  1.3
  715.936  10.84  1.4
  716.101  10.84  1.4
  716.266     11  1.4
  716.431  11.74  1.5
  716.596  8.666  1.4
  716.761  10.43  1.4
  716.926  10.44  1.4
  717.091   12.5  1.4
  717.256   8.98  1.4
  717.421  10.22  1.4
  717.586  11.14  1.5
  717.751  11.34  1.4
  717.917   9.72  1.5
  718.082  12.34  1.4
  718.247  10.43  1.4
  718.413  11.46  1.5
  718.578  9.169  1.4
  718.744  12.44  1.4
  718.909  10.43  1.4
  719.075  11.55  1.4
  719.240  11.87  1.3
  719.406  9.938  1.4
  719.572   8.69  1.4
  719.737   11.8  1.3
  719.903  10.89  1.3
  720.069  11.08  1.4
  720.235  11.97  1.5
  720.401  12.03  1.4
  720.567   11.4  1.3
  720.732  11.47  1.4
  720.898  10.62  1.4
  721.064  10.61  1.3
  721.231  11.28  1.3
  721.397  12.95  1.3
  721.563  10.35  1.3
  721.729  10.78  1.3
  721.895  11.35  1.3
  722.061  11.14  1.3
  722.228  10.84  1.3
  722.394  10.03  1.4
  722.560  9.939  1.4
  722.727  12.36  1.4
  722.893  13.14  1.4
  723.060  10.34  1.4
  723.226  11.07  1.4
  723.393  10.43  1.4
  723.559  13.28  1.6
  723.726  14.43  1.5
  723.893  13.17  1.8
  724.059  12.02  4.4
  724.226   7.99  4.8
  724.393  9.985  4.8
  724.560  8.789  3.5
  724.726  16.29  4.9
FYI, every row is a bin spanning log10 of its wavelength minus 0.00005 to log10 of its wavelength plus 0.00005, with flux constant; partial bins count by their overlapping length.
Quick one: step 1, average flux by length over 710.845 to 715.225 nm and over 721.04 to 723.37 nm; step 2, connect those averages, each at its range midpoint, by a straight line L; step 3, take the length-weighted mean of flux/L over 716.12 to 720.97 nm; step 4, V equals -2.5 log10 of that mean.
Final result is 0.02 mag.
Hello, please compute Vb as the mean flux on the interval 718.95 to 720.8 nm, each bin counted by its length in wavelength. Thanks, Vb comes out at 11.1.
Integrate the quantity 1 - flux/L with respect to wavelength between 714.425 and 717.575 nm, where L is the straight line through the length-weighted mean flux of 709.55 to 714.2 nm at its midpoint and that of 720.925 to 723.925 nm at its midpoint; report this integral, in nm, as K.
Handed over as 0.24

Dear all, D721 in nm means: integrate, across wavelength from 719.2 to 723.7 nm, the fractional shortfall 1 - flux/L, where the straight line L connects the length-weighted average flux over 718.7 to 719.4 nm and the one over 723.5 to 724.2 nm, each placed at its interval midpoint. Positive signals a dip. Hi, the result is 0.320 nm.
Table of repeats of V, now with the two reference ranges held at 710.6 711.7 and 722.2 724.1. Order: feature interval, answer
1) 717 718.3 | 0.040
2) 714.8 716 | 0.050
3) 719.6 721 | 0.020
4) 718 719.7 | 0.049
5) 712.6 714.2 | -0.094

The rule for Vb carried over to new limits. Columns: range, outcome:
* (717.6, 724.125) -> 11.3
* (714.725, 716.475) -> 10.6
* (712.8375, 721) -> 11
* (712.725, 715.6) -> 11.4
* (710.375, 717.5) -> 11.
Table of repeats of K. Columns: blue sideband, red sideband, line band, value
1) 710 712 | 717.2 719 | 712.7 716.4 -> -0.081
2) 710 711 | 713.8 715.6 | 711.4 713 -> 0.097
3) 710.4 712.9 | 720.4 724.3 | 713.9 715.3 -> -0.001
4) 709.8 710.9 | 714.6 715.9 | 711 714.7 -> -0.079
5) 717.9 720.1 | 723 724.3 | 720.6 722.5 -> 0.043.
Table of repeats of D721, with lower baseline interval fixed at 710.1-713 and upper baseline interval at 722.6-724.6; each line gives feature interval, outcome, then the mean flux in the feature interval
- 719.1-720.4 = 0.04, 11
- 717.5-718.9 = 0.04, 11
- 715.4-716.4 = 0.04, 10.8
